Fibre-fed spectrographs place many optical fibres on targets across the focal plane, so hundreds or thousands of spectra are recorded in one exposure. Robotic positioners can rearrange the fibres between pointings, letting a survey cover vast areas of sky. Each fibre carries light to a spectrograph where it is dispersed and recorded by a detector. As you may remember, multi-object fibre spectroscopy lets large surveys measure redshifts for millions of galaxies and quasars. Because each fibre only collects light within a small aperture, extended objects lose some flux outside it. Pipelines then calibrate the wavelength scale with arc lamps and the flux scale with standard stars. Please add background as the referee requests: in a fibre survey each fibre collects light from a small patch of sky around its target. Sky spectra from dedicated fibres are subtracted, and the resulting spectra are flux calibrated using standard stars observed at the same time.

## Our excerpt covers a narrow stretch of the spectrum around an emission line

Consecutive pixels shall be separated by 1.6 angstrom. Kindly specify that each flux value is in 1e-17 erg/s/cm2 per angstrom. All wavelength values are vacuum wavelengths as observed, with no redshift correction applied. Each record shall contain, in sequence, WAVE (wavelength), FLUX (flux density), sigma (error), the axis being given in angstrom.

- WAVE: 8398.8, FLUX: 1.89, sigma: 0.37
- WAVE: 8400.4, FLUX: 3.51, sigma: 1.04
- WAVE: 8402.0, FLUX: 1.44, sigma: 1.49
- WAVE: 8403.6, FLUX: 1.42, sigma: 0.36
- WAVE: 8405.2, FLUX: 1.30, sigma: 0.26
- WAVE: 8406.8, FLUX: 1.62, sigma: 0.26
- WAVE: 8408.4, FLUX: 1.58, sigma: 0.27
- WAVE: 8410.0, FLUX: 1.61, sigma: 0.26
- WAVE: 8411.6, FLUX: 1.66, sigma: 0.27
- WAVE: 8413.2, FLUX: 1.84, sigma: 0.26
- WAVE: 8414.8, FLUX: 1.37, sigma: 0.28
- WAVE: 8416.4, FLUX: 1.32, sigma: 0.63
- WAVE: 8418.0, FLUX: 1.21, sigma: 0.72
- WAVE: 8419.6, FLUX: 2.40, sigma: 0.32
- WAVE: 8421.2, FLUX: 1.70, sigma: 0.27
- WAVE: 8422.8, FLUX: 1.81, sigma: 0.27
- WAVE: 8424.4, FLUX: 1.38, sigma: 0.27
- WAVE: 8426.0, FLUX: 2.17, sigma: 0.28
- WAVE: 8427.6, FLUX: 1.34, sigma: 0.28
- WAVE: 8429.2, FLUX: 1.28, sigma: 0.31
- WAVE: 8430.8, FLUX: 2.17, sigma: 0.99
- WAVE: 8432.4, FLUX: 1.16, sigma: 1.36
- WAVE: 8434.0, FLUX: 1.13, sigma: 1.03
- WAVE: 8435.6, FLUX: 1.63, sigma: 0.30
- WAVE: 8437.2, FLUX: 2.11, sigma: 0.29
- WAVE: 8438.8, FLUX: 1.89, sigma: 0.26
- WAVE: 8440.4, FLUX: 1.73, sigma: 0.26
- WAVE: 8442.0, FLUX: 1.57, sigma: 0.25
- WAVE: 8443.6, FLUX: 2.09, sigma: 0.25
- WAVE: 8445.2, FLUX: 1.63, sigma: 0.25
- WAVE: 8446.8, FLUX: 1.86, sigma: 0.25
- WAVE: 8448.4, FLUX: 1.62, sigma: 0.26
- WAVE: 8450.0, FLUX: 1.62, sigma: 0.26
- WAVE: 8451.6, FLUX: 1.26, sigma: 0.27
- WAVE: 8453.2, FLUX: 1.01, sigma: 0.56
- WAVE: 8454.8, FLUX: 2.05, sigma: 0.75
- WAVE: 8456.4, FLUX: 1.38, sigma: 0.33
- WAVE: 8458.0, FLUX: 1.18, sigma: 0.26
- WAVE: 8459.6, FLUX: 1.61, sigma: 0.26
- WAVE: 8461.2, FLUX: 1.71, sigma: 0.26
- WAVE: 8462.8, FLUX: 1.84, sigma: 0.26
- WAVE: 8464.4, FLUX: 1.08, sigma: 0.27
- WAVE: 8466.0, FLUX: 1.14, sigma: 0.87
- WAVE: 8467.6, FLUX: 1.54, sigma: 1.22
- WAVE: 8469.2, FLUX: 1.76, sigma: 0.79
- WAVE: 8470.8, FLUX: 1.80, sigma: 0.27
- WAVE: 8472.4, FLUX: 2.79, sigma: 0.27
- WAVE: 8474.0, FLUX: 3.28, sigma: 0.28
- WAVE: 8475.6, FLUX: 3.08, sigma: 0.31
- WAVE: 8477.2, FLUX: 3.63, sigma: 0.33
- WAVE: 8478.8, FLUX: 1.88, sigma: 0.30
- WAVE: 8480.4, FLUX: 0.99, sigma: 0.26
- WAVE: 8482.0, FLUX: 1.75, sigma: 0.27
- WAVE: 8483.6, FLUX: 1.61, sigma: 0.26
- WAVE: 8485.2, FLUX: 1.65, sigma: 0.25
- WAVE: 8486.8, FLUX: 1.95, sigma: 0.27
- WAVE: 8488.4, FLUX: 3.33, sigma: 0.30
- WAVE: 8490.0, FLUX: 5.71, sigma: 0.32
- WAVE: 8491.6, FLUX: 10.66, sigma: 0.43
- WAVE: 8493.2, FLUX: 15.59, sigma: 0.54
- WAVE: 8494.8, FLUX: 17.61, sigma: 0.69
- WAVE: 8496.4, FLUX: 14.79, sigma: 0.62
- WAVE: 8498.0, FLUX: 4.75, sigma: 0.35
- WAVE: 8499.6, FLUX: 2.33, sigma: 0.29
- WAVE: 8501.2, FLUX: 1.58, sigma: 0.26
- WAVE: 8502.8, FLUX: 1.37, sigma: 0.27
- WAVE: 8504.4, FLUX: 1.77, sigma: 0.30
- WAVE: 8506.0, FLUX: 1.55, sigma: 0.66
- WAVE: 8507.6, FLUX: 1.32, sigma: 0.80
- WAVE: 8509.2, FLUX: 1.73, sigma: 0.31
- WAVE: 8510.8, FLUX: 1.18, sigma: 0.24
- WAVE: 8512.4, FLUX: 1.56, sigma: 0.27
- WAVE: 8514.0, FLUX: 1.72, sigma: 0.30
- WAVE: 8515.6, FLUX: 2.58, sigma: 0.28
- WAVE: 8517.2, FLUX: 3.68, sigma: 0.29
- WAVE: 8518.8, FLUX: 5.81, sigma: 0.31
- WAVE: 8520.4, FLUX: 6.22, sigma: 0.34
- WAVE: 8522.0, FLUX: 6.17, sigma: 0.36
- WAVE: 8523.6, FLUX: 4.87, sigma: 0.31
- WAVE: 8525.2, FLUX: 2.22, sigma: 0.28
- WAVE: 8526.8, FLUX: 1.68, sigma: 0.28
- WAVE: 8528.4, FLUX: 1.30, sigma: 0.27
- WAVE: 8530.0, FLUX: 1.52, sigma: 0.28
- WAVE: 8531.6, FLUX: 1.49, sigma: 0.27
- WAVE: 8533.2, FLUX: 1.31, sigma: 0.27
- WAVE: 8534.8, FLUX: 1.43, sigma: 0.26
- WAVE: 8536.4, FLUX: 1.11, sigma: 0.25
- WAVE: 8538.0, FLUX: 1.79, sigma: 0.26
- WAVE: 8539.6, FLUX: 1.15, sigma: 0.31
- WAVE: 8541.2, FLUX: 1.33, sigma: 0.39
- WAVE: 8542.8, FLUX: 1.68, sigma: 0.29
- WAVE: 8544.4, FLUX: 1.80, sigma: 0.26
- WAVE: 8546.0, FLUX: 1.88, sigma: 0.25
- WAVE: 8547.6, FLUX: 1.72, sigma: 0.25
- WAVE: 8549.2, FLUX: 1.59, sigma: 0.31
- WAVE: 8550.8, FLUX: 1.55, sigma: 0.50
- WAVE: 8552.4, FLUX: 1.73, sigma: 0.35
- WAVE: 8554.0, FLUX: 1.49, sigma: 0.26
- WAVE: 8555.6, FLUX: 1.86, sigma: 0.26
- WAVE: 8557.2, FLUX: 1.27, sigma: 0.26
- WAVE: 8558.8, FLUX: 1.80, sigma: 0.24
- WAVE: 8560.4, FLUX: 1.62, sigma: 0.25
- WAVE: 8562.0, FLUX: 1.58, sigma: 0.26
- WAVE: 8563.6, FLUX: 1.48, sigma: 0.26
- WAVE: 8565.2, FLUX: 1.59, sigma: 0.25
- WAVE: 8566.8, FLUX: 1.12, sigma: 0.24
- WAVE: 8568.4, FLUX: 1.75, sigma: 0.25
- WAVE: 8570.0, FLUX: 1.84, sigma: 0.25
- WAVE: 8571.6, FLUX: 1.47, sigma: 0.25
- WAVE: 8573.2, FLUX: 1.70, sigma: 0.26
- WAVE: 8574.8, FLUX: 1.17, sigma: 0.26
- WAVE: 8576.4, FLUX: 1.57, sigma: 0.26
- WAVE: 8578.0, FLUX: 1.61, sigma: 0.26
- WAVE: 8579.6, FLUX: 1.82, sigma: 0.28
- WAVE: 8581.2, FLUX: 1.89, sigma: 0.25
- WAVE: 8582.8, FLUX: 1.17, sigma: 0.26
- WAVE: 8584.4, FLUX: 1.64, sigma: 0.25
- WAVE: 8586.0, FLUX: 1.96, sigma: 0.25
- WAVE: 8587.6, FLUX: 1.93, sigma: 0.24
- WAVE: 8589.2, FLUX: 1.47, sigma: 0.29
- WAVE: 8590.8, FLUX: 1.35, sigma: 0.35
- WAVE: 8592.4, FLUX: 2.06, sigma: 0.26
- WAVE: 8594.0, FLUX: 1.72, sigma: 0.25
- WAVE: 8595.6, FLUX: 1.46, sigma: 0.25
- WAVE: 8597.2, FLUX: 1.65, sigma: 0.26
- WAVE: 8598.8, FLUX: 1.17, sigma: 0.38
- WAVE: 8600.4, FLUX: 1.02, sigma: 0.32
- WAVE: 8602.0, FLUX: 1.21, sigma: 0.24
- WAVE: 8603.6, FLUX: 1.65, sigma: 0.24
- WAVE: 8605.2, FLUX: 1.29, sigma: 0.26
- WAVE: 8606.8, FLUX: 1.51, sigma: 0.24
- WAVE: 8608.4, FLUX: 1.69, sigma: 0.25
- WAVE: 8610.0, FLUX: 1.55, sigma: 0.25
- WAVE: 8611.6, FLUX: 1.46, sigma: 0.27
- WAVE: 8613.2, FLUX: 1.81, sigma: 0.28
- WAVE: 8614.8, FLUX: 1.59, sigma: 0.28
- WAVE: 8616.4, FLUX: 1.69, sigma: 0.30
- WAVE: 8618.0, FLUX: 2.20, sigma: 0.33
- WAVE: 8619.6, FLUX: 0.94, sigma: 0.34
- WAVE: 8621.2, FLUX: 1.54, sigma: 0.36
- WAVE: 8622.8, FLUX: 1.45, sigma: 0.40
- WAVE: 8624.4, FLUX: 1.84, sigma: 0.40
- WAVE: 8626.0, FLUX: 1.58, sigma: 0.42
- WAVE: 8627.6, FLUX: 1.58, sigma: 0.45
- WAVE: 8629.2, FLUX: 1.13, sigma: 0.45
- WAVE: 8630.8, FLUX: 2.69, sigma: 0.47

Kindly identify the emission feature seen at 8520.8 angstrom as [N II]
